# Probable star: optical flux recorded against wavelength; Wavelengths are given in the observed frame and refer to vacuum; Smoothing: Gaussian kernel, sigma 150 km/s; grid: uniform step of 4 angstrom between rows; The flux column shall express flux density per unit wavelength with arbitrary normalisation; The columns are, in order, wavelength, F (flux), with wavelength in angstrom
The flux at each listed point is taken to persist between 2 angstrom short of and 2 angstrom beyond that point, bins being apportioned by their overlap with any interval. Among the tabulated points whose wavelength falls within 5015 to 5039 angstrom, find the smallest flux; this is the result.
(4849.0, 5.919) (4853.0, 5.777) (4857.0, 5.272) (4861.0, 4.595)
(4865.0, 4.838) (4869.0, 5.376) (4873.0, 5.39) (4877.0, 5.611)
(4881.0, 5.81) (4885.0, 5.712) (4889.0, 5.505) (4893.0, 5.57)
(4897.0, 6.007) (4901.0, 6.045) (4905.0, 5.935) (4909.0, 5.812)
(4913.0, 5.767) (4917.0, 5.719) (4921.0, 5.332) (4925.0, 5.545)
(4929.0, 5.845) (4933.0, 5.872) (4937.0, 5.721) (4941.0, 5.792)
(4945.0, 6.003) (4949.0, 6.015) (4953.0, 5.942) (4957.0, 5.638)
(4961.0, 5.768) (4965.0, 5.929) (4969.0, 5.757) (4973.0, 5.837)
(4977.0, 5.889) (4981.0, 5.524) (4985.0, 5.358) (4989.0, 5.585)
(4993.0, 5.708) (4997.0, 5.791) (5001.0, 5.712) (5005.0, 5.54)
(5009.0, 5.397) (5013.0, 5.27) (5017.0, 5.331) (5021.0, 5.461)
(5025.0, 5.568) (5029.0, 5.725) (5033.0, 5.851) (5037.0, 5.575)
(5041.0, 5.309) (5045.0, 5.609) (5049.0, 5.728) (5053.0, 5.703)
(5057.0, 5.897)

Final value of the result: 5.331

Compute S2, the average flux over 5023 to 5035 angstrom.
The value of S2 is 5.71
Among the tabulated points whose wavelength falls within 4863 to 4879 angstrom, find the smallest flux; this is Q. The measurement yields 4.838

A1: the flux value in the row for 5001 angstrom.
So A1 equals 5.712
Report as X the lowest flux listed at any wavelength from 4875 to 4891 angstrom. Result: 5.505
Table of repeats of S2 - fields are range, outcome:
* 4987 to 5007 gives 5.67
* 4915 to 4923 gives 5.53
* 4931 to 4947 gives 5.85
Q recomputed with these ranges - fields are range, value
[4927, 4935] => 5.845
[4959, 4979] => 5.757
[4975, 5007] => 5.358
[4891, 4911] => 5.57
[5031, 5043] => 5.309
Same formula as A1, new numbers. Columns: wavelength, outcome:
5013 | 5.27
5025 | 5.568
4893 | 5.57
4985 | 5.358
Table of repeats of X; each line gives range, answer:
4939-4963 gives 5.638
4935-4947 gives 5.721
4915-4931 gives 5.332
